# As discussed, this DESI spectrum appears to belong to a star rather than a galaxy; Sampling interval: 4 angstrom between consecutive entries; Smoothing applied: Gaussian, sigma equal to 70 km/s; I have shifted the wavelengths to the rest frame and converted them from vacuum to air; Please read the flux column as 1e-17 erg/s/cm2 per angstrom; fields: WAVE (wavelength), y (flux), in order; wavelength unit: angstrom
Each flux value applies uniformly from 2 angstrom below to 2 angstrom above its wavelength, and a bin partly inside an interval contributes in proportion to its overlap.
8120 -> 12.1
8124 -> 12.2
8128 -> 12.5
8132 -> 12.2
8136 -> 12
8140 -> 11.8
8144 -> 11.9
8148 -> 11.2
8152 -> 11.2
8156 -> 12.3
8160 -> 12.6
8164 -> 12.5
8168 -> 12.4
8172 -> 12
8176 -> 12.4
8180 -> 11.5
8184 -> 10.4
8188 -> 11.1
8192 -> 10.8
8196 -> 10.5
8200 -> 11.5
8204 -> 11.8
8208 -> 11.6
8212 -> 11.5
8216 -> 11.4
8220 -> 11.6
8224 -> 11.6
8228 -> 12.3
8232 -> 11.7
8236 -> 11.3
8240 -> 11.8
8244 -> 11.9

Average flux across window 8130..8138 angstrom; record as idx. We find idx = 12.1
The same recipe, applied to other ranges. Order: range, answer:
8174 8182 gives 11.9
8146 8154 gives 11.2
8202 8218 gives 11.6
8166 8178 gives 12.3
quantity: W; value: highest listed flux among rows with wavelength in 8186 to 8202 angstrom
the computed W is 11.5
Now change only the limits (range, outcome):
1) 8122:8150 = 12.5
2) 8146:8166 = 12.6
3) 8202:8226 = 11.8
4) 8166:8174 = 12.4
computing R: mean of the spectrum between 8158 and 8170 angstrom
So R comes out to 12.5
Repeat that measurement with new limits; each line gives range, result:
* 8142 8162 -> 11.8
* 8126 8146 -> 12.1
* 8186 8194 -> 10.9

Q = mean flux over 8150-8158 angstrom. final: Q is 11.8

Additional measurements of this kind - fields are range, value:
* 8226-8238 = 11.8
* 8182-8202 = 10.9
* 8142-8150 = 11.6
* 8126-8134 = 12.3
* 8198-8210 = 11.6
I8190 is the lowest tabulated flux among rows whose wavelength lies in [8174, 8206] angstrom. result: 10.4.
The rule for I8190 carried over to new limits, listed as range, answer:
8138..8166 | 11.2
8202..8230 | 11.4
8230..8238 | 11.3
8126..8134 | 12.2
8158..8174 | 12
